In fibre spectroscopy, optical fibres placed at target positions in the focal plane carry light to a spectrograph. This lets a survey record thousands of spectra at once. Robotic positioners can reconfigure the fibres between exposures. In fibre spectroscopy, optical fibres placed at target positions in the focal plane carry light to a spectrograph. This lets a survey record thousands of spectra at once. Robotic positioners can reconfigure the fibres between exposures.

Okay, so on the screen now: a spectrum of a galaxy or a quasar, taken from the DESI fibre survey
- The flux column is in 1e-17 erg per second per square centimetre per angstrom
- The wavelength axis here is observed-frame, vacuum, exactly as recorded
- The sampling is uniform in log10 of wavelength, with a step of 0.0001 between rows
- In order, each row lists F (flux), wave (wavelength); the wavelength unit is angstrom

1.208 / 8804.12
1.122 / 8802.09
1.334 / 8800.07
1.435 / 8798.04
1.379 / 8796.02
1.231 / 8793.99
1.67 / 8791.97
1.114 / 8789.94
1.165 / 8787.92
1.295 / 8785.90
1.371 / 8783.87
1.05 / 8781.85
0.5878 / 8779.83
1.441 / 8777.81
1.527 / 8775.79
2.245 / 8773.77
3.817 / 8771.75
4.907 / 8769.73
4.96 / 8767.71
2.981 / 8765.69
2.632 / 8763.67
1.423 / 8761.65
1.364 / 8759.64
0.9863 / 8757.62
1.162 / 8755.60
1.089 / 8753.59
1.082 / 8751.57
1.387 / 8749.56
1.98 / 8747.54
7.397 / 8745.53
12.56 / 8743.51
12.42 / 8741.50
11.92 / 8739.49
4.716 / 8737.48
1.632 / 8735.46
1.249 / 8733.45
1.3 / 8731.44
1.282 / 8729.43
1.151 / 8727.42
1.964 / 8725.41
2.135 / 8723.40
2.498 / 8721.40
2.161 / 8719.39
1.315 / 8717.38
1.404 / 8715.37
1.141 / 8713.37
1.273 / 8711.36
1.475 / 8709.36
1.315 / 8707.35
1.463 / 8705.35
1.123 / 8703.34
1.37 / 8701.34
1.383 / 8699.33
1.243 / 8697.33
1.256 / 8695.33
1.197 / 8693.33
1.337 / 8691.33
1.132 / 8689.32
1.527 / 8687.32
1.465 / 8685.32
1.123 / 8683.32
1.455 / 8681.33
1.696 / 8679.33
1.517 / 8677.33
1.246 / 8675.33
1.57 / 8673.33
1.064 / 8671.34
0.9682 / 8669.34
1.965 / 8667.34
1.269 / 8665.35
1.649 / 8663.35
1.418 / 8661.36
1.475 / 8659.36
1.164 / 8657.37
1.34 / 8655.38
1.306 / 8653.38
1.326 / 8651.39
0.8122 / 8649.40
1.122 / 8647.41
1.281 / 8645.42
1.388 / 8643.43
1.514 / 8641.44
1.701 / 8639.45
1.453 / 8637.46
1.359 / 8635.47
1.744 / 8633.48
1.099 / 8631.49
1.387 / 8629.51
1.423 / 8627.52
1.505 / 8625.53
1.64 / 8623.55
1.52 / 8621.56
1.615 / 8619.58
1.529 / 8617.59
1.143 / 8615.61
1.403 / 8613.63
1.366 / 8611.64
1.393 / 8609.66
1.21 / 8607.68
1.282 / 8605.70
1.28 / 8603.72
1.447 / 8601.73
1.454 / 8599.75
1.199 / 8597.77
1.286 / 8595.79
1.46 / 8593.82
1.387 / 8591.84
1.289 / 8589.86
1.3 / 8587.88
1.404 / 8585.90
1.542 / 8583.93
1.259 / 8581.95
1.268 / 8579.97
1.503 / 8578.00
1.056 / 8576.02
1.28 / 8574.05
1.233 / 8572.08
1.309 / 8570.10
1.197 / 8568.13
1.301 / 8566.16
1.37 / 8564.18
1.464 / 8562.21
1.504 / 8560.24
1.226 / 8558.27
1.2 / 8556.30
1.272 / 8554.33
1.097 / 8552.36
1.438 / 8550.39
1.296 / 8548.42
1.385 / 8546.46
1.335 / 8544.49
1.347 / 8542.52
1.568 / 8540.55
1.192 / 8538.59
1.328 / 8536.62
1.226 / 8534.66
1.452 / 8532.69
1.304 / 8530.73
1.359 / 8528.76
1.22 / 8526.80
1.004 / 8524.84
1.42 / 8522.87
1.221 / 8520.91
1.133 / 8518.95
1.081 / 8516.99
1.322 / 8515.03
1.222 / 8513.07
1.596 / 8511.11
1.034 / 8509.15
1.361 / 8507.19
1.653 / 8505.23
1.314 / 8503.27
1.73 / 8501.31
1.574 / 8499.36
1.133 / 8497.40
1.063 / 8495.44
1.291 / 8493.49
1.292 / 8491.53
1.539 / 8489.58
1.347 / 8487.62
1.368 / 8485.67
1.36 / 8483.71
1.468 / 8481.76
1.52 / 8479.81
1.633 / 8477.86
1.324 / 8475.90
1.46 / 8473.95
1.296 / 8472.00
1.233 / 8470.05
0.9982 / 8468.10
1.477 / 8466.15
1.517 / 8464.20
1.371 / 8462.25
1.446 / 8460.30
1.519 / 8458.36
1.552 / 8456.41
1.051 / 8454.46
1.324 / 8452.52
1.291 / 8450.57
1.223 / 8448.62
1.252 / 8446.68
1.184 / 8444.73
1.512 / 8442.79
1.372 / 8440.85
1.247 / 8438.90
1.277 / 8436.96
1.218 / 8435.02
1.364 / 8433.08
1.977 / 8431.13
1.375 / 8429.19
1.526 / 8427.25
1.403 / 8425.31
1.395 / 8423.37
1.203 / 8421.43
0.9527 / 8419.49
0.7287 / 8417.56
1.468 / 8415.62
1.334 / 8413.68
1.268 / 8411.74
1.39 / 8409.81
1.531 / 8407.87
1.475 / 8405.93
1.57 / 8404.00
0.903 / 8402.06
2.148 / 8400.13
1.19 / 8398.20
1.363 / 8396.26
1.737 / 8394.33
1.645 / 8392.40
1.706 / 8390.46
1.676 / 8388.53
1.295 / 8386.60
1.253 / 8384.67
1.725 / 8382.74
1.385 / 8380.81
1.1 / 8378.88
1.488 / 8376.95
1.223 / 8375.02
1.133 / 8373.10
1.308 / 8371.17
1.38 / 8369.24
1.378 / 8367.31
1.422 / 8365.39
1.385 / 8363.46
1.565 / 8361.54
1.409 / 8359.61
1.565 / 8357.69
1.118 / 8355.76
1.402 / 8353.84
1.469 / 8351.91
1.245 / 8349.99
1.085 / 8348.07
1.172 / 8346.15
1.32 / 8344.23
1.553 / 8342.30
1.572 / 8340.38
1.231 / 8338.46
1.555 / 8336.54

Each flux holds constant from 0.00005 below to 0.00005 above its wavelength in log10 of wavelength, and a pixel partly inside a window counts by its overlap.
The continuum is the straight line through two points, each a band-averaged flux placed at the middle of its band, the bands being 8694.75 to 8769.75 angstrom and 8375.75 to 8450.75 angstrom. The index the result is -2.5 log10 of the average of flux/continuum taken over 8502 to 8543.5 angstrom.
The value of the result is 0.39 mag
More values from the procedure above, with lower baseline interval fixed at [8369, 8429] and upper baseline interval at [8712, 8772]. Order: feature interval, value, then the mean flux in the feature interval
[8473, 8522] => 0.37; 1.36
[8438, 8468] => 0.24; 1.35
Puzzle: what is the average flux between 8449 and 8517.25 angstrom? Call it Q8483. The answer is 1.37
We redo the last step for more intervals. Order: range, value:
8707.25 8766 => 2.97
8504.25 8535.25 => 1.29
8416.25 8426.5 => 1.16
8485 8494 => 1.37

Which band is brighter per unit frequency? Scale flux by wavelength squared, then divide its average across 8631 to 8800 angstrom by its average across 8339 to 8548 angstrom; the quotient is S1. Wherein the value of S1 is 1.60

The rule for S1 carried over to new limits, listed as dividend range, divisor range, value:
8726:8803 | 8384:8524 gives 2.17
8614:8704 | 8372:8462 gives 1.06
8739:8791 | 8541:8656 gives 2.47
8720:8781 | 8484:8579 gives 2.59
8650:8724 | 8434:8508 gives 1.10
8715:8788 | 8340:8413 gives 2.28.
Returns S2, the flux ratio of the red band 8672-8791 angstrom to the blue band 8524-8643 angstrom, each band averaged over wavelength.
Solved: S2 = 1.71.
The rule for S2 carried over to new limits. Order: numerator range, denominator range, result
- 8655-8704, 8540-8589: 1.03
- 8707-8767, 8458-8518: 2.17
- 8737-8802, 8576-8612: 2.24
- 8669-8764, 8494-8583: 1.77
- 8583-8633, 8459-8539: 1.03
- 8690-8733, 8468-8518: 1.07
